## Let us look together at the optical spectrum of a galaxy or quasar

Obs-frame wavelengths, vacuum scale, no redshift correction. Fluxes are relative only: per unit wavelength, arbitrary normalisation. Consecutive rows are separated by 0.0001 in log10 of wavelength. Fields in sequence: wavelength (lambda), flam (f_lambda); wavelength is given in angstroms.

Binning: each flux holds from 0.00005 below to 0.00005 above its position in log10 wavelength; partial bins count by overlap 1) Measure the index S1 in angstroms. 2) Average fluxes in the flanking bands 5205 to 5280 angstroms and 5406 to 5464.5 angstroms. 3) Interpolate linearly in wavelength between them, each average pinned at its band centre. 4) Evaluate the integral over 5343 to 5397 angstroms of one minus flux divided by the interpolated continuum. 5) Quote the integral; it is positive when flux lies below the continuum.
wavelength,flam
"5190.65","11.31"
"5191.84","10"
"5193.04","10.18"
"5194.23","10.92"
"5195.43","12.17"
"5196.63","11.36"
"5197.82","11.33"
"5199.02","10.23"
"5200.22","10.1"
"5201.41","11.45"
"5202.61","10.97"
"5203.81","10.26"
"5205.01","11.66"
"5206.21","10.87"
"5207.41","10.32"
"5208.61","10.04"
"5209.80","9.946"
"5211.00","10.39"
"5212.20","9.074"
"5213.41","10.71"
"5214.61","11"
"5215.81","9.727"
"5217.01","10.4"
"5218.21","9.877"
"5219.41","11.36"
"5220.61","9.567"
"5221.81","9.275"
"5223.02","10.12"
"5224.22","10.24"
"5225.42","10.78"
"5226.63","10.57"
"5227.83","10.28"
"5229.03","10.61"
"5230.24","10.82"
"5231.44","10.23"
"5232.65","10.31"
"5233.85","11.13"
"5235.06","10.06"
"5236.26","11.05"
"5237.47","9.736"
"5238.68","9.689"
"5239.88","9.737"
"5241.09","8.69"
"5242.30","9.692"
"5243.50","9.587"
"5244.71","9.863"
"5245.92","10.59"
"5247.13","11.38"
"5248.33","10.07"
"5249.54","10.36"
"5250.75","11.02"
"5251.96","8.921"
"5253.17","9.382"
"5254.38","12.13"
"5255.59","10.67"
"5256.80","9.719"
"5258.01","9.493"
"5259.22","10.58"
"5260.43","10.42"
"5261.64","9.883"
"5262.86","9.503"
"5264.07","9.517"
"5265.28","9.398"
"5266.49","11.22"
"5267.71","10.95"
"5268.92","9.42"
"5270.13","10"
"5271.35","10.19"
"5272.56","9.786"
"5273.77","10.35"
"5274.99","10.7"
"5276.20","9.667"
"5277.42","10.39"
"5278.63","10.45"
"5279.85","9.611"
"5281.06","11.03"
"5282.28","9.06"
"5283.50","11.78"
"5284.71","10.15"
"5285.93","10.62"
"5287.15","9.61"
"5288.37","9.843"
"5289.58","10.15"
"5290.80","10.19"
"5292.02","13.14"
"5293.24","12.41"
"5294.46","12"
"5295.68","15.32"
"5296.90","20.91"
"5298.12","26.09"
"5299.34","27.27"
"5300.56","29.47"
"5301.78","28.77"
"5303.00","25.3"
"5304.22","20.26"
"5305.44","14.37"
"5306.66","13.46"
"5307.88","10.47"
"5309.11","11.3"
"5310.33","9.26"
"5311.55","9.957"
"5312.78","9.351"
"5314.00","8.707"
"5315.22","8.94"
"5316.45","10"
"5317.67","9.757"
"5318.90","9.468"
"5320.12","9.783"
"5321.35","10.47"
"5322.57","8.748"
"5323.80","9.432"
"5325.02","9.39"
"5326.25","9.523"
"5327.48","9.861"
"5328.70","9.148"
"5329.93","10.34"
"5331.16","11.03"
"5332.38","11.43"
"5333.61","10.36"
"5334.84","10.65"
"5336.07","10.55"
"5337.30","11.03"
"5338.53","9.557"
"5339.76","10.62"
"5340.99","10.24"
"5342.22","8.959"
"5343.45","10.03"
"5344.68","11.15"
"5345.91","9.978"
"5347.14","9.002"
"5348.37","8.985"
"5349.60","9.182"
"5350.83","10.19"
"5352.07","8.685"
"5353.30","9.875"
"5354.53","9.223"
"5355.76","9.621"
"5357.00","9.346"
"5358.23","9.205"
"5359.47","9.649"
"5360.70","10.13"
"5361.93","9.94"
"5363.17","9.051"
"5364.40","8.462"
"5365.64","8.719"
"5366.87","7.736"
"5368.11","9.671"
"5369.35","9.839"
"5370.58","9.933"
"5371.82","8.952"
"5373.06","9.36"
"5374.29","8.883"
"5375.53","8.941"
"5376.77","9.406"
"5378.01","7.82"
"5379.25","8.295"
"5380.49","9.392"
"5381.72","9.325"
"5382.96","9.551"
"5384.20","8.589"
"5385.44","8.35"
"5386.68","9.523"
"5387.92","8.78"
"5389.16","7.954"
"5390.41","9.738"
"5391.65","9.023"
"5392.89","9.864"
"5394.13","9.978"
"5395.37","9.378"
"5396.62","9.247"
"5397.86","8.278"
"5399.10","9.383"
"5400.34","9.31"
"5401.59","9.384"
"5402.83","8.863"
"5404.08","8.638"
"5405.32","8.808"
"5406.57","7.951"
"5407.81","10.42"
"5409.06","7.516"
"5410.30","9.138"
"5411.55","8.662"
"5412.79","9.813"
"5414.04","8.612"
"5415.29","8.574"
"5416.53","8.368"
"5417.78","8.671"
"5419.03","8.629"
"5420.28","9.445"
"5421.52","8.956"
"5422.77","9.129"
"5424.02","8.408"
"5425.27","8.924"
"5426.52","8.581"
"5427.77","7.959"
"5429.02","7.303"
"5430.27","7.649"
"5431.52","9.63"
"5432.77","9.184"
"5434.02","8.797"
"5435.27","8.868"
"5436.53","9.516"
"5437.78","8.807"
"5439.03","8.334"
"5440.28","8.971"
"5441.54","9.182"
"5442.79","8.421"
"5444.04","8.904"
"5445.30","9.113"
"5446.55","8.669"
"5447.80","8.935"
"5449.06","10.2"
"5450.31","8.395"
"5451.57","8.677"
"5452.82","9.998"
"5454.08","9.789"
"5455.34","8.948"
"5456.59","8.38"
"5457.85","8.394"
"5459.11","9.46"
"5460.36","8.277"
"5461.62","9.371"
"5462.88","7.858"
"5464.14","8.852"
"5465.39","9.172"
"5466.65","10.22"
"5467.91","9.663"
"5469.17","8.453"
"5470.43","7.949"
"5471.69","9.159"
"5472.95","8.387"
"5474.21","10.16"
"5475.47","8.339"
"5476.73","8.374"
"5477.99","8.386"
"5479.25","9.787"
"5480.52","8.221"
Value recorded 0.1 angstroms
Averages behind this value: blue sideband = 10.2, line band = 9.27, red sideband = 8.82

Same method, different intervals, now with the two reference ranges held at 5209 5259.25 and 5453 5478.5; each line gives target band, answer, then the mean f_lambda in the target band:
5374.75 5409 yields 1.10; 9.02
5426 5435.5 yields 0.64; 8.48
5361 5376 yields 0.48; 9.15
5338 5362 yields -0.30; 9.68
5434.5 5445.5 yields 0.19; 8.89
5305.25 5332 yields -0.93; 10.1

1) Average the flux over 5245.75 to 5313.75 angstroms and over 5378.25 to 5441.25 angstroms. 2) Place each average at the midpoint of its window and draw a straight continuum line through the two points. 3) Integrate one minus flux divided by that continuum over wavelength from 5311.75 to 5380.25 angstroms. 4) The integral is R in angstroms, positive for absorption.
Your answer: 6.8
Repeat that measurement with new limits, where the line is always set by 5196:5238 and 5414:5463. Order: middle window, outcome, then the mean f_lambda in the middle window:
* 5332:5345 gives -1.1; 10.4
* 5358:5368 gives 0.3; 9.14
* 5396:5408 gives 0.1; 8.98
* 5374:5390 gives 0.7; 8.84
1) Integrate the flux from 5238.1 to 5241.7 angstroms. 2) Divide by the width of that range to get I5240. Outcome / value 9.37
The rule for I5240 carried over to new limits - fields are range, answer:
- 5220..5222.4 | 9.45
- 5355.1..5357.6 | 9.47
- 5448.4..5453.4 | 9.31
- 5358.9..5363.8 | 9.71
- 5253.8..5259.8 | 10.5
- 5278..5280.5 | 10.1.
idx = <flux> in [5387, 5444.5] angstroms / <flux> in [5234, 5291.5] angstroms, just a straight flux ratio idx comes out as 0.87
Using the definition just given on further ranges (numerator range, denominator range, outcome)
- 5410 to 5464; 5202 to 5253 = 0.86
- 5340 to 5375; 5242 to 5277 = 0.93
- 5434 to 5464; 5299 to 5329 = 0.68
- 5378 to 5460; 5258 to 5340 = 0.74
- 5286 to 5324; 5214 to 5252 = 1.37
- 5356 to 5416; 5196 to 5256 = 0.88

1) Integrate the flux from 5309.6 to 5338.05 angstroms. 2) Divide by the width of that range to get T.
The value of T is 9.88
